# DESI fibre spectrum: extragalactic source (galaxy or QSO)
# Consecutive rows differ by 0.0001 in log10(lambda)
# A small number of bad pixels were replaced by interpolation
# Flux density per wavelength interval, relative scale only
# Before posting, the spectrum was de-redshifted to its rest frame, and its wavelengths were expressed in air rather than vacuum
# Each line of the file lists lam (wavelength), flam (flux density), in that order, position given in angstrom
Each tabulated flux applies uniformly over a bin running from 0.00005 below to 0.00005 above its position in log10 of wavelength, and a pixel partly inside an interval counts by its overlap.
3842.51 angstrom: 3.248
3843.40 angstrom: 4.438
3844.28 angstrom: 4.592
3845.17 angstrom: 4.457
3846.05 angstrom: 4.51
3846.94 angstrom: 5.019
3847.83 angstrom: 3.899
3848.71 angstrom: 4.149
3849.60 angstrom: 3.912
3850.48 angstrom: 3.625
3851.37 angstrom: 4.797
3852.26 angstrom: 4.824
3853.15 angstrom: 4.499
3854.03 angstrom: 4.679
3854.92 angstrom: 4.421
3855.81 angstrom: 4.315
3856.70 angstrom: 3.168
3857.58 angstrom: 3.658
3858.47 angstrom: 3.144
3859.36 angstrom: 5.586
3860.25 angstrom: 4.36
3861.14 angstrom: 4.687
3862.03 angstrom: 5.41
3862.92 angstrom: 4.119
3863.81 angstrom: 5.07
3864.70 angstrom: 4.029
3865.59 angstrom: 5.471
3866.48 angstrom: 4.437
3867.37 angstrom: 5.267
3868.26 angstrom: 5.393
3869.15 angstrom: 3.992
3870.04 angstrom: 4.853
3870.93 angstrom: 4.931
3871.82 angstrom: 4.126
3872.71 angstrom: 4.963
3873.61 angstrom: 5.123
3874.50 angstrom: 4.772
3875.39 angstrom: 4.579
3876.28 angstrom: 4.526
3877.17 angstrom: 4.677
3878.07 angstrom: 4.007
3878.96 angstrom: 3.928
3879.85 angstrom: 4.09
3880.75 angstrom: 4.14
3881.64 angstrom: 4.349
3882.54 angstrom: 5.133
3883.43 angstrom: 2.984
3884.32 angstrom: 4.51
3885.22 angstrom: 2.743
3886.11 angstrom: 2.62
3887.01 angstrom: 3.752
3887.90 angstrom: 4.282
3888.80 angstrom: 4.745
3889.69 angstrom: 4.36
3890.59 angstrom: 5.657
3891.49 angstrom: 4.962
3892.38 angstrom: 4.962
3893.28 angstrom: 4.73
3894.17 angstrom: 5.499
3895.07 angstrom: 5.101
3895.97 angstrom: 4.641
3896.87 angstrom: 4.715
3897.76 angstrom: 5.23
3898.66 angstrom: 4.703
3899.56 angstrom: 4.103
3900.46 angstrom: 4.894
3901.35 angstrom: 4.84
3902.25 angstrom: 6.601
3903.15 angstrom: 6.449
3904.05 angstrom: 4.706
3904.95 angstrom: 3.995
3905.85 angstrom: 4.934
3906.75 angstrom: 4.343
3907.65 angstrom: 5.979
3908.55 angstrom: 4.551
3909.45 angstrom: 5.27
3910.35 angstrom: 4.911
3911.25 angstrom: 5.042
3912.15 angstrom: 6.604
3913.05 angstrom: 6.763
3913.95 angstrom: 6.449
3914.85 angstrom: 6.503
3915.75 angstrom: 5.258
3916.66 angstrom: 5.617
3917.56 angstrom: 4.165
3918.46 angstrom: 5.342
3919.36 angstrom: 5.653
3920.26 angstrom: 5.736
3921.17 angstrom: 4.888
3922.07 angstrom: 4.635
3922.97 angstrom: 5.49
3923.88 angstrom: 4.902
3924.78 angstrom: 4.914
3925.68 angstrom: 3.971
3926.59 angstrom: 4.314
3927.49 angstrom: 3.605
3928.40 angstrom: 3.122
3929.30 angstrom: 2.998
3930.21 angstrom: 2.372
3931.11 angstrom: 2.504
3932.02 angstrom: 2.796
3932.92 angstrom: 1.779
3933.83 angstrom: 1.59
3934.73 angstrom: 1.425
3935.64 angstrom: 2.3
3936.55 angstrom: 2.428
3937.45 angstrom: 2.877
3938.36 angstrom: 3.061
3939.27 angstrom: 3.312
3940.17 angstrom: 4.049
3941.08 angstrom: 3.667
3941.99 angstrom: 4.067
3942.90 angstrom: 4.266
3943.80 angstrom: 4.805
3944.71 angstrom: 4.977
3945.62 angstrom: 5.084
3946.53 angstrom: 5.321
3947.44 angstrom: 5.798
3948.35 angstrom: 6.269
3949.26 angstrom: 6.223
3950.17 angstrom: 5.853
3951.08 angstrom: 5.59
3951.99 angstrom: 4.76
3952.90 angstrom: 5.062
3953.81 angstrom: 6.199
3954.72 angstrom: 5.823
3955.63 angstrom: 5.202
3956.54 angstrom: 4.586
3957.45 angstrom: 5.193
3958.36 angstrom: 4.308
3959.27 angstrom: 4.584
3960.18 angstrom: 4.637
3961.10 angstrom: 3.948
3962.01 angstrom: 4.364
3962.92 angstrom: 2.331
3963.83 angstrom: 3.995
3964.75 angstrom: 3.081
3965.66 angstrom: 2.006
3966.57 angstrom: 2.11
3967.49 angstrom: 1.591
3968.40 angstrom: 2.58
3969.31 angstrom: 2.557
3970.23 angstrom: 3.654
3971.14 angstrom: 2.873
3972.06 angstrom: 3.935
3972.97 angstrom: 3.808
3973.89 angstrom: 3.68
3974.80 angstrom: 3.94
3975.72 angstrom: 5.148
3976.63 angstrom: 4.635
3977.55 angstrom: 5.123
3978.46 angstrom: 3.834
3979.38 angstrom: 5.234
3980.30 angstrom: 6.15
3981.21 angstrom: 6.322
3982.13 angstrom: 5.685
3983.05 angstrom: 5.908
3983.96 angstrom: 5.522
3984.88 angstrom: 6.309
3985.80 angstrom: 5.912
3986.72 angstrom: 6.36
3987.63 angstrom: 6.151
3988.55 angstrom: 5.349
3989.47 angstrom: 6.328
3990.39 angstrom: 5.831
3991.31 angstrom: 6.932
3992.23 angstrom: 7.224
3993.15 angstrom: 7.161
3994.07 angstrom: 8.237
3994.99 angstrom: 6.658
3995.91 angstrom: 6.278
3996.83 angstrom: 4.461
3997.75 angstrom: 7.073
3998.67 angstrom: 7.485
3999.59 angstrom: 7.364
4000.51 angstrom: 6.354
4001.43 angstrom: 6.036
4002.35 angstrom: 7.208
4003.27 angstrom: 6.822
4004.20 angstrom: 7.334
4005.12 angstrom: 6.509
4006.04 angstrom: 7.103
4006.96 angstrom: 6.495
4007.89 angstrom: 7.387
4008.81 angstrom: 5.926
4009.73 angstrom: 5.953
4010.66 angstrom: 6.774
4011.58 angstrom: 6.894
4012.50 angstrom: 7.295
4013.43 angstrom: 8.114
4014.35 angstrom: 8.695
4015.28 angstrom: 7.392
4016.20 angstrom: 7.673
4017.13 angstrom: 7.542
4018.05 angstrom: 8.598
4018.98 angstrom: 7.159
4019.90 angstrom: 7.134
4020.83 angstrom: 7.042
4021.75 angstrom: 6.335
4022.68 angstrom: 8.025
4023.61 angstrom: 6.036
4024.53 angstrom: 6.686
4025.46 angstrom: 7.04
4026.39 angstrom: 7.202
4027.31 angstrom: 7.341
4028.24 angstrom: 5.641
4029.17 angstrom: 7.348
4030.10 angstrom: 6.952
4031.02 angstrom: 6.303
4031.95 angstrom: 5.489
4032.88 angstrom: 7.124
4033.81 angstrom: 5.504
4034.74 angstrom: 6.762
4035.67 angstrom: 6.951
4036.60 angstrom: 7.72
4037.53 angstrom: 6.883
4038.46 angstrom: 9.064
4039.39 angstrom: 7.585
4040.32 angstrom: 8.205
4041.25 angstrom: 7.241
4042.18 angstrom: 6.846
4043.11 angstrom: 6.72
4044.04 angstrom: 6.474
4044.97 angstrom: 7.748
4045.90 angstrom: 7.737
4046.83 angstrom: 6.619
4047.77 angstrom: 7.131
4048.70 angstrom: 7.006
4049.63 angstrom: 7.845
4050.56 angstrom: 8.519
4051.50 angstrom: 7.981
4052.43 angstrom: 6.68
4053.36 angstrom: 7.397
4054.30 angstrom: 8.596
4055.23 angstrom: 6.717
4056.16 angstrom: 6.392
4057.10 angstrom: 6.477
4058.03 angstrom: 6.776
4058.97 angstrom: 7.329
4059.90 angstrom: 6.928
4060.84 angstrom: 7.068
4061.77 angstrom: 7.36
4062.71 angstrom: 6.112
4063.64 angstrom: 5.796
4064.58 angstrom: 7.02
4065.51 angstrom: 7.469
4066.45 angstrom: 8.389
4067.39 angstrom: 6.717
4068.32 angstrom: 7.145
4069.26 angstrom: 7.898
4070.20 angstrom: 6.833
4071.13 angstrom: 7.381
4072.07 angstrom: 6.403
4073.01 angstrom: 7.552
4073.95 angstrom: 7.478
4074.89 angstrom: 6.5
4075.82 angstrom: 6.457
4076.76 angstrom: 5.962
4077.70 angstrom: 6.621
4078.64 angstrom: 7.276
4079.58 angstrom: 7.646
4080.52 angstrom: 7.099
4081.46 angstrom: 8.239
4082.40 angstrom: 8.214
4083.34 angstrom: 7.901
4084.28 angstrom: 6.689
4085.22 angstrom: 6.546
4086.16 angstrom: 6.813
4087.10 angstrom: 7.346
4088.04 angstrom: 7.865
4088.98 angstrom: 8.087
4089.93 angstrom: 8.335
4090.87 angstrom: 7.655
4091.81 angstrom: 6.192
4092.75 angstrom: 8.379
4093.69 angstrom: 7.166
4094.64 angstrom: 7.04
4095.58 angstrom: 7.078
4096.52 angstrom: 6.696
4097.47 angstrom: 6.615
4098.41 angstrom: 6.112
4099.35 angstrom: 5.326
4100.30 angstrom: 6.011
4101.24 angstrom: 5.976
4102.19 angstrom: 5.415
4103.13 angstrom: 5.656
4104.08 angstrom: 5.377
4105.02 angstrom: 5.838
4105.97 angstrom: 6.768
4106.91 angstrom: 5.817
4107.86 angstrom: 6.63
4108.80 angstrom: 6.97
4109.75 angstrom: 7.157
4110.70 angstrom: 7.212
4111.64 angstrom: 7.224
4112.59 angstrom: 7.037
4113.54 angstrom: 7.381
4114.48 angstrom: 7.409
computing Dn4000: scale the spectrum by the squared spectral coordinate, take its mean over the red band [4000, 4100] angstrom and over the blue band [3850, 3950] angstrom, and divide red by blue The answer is 1.70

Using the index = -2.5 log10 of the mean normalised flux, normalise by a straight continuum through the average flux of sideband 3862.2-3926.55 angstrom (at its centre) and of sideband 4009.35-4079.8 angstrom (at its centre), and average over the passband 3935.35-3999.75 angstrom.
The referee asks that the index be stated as 0.22 mag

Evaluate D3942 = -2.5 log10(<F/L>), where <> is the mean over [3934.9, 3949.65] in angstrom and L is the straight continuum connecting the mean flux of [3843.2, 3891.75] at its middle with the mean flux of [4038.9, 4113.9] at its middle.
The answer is 0.26 mag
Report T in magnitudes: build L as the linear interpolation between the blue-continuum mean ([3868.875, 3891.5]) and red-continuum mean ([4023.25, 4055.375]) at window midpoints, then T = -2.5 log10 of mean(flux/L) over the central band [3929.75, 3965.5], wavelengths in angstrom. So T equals 0.327 mag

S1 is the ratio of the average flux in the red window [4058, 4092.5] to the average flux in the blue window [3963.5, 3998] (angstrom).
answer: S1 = 1.44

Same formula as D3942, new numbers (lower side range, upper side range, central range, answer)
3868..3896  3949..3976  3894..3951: -0.07 mag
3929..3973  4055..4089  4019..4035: -0.15 mag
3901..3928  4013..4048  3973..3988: 0.19 mag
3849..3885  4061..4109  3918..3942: 0.38 mag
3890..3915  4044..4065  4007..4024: -0.09 mag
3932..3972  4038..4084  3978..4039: -0.19 mag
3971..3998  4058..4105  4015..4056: -0.14 mag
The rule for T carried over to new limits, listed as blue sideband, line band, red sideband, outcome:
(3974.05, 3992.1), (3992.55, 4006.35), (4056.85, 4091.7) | -0.157 mag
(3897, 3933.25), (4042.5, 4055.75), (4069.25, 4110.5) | -0.154 mag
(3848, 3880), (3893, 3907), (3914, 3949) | -0.159 mag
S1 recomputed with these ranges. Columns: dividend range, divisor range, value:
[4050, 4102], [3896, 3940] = 1.60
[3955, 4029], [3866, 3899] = 1.28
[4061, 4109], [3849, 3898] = 1.54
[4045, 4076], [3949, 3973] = 1.75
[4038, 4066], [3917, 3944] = 1.95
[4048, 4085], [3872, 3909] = 1.55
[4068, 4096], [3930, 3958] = 1.73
